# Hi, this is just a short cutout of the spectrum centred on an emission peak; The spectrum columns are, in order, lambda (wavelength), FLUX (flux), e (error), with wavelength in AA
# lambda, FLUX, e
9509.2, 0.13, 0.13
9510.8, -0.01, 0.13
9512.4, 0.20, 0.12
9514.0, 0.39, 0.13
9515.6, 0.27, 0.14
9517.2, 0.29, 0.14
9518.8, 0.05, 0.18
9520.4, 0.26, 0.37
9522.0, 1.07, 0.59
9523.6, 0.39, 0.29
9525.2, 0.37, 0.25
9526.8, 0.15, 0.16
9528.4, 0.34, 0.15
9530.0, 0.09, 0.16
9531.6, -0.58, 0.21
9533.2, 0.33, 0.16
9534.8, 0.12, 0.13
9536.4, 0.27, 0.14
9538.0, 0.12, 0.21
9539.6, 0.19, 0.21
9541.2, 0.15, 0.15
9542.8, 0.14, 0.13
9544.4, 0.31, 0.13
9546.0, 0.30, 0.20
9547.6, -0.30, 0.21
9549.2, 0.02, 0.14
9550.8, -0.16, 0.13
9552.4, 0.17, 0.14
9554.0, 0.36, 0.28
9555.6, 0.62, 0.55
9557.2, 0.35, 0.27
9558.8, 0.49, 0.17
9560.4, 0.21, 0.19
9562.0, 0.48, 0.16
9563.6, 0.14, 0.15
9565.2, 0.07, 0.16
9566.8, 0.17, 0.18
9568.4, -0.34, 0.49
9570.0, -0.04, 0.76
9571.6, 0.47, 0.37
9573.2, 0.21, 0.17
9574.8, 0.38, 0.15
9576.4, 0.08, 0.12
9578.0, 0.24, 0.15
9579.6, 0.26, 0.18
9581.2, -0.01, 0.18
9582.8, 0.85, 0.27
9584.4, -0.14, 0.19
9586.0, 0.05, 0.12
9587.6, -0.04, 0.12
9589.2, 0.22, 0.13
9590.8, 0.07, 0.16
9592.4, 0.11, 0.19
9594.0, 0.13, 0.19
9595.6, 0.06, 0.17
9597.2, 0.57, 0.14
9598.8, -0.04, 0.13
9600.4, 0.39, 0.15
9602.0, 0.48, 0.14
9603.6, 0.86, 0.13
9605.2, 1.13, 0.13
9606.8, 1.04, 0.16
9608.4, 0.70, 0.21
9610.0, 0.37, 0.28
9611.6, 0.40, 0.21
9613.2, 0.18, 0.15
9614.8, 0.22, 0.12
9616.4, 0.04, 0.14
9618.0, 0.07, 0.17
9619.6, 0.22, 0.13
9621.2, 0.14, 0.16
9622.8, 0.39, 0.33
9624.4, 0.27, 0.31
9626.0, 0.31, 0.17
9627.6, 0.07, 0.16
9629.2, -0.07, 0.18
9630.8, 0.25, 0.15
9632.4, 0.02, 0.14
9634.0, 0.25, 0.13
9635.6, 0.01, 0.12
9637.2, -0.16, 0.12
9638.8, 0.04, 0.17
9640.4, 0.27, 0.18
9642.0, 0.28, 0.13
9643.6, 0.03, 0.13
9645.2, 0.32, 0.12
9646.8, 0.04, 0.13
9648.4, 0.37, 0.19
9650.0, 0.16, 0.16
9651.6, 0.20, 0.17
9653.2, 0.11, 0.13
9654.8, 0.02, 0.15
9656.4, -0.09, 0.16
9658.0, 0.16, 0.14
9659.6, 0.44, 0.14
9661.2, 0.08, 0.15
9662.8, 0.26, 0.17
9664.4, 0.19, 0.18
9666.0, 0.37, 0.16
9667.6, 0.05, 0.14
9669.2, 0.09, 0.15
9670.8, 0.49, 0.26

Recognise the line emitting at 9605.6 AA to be H-beta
